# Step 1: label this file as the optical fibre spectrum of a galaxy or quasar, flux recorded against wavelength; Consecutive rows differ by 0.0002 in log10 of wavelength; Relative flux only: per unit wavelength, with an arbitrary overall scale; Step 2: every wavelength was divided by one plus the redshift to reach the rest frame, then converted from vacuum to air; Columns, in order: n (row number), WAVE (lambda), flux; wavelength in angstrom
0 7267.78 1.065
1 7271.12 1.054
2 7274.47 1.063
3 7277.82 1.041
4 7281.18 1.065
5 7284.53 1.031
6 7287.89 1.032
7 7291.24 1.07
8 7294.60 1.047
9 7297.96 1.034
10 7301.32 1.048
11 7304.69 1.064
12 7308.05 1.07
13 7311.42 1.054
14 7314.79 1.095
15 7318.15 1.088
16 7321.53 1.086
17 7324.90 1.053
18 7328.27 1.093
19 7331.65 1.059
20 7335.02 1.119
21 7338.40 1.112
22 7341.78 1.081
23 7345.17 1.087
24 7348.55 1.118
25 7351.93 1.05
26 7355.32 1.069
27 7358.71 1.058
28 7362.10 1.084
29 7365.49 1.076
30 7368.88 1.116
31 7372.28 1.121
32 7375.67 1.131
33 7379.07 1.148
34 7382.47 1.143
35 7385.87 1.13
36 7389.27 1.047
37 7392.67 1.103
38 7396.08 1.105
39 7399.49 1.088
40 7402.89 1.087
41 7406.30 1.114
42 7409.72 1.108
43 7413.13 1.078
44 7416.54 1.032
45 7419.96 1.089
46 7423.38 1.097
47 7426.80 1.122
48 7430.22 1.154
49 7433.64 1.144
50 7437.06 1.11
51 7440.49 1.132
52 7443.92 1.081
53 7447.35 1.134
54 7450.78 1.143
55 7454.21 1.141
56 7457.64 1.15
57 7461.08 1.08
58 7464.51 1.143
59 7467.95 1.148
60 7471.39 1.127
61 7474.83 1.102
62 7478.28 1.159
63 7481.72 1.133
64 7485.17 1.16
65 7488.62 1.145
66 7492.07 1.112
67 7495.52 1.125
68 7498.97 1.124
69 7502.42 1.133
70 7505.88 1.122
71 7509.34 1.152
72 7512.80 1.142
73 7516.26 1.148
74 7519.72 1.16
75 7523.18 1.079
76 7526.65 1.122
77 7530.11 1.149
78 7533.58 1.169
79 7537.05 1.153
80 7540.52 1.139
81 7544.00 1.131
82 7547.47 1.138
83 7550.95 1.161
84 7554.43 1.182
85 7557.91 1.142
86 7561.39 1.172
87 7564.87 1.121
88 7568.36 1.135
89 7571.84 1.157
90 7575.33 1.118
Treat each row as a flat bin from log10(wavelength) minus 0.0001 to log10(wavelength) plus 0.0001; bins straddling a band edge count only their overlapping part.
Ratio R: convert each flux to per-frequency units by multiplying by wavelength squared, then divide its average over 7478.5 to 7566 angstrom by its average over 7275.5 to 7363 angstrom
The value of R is 1.1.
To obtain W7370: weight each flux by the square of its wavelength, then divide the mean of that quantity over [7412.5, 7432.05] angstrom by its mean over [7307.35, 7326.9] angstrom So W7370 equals 1.05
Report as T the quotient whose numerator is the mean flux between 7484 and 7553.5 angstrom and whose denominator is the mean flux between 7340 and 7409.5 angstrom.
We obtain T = 1.04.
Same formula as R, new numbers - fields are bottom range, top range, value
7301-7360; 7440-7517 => 1.09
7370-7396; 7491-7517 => 1.05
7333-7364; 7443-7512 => 1.08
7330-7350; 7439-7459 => 1.06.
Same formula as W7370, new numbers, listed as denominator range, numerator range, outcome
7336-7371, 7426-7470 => 1.07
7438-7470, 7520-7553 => 1.03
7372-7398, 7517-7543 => 1.06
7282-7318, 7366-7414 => 1.07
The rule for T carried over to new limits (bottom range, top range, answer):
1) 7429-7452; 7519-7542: 1.01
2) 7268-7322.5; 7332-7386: 1.04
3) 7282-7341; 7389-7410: 1.03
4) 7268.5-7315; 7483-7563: 1.08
